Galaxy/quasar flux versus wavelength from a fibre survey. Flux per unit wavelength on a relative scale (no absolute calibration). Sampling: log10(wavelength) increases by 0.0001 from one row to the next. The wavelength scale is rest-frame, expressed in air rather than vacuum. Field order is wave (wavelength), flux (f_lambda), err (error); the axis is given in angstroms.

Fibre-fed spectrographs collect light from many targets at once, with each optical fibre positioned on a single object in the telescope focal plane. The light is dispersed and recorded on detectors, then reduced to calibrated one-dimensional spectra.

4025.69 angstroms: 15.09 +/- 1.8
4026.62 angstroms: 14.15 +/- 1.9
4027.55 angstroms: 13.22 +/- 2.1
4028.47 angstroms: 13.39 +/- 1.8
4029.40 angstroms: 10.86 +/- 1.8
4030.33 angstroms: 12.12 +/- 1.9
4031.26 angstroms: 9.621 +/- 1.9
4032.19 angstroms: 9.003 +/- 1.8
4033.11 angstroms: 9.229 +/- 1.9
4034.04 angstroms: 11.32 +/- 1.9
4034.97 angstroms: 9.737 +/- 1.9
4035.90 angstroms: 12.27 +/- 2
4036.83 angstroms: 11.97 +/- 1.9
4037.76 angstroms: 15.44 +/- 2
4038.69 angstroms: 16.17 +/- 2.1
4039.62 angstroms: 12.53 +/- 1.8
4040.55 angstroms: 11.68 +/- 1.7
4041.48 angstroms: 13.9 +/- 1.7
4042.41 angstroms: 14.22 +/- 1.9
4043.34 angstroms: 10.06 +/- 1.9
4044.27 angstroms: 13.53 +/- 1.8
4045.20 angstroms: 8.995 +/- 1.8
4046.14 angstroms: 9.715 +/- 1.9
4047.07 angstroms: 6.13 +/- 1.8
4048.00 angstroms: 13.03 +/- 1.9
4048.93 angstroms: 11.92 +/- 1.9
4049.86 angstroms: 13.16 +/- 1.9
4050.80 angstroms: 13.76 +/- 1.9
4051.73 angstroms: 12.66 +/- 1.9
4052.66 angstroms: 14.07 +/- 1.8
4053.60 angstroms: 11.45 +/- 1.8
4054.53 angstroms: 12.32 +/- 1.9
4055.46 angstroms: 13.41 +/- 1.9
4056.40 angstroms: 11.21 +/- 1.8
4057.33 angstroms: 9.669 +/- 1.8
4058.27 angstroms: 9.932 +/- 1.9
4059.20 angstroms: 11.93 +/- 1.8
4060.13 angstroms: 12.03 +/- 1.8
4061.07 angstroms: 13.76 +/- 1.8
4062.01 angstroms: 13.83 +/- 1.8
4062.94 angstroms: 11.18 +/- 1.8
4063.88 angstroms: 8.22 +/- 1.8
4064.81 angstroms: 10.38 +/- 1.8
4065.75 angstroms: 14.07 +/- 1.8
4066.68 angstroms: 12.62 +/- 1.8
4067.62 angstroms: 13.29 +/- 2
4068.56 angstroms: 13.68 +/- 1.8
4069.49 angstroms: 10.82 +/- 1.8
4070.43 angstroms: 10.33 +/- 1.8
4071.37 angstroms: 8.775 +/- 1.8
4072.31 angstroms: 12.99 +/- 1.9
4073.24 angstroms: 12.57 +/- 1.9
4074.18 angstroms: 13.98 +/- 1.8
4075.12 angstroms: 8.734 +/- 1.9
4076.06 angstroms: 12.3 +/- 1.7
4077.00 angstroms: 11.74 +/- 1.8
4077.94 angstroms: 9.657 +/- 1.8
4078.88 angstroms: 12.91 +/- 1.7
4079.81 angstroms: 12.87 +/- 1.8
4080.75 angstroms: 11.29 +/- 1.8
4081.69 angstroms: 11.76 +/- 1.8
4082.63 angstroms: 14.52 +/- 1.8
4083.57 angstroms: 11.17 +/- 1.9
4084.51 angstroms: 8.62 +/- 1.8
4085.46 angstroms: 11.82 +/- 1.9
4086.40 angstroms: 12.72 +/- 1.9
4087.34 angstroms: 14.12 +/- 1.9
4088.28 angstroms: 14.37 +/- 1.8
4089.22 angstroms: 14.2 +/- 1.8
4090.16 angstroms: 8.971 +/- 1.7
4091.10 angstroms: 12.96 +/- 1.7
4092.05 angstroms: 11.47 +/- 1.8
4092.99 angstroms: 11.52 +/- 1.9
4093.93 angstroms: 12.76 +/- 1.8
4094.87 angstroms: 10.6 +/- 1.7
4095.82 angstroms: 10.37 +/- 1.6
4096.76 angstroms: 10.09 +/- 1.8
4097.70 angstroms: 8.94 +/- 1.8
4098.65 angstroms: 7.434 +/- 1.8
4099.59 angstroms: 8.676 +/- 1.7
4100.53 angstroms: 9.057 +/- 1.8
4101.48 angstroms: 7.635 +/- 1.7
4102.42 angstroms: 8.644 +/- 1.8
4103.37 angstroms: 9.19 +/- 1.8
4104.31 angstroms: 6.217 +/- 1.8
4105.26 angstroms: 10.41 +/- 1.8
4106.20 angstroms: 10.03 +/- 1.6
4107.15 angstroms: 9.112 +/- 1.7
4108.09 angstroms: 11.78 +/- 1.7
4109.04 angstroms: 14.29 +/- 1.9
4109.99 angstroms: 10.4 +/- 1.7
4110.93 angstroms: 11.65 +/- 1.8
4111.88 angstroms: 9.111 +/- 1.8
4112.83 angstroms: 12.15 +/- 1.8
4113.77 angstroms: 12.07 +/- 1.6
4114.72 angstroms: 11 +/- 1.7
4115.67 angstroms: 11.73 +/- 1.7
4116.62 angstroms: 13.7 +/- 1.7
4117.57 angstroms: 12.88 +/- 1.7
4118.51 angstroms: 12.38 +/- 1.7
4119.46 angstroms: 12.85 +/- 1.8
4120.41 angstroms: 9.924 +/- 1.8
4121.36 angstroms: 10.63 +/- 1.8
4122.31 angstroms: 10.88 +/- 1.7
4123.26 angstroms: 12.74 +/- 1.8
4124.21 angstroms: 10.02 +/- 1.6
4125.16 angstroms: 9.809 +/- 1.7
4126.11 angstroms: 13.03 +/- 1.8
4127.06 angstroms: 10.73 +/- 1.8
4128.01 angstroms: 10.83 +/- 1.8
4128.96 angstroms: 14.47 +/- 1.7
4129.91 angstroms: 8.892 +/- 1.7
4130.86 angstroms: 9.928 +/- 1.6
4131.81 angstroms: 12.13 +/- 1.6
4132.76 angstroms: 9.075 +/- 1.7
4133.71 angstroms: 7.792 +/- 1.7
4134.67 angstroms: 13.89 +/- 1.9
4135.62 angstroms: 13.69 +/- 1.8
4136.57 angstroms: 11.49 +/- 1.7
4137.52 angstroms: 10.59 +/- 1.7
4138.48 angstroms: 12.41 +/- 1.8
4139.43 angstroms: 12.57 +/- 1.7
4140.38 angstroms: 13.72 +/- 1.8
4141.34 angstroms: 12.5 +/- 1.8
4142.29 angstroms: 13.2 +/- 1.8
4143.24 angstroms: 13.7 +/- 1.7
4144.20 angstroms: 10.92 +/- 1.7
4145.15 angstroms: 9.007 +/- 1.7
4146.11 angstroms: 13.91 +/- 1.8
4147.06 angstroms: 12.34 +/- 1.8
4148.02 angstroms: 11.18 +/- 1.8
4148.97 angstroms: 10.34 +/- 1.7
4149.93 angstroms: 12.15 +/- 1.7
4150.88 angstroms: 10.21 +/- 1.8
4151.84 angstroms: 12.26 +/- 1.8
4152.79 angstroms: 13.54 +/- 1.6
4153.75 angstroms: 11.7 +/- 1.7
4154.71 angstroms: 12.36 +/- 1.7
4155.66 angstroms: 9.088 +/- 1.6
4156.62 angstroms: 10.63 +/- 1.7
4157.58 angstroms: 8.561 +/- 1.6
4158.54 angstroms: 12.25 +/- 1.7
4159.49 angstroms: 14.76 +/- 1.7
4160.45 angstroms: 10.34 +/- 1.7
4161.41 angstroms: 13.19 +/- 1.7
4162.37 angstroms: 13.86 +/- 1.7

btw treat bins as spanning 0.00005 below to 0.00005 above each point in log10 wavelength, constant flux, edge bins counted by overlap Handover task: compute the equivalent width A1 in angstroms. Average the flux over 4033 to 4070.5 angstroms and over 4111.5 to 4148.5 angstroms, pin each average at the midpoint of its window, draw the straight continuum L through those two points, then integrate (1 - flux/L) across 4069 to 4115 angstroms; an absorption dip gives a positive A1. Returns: 3.2 angstroms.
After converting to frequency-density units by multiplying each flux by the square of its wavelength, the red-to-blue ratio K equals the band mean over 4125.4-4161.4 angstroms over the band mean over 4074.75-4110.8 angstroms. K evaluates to 1.1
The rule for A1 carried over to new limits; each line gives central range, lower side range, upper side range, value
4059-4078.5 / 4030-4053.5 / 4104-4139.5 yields -0.19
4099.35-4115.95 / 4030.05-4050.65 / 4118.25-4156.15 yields 2.02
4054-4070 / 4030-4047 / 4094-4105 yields -1.97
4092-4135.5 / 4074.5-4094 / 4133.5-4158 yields 4.03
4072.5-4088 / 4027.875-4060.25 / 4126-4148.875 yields -0.28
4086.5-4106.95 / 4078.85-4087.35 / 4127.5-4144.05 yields 2.72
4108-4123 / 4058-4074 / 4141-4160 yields 0.07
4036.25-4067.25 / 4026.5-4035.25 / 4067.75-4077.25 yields -1.85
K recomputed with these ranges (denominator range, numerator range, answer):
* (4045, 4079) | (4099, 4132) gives 0.95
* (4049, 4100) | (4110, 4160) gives 1.02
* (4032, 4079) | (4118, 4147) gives 1.02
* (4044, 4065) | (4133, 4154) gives 1.08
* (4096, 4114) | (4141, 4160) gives 1.22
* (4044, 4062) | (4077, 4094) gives 1.04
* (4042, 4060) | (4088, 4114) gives 0.92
